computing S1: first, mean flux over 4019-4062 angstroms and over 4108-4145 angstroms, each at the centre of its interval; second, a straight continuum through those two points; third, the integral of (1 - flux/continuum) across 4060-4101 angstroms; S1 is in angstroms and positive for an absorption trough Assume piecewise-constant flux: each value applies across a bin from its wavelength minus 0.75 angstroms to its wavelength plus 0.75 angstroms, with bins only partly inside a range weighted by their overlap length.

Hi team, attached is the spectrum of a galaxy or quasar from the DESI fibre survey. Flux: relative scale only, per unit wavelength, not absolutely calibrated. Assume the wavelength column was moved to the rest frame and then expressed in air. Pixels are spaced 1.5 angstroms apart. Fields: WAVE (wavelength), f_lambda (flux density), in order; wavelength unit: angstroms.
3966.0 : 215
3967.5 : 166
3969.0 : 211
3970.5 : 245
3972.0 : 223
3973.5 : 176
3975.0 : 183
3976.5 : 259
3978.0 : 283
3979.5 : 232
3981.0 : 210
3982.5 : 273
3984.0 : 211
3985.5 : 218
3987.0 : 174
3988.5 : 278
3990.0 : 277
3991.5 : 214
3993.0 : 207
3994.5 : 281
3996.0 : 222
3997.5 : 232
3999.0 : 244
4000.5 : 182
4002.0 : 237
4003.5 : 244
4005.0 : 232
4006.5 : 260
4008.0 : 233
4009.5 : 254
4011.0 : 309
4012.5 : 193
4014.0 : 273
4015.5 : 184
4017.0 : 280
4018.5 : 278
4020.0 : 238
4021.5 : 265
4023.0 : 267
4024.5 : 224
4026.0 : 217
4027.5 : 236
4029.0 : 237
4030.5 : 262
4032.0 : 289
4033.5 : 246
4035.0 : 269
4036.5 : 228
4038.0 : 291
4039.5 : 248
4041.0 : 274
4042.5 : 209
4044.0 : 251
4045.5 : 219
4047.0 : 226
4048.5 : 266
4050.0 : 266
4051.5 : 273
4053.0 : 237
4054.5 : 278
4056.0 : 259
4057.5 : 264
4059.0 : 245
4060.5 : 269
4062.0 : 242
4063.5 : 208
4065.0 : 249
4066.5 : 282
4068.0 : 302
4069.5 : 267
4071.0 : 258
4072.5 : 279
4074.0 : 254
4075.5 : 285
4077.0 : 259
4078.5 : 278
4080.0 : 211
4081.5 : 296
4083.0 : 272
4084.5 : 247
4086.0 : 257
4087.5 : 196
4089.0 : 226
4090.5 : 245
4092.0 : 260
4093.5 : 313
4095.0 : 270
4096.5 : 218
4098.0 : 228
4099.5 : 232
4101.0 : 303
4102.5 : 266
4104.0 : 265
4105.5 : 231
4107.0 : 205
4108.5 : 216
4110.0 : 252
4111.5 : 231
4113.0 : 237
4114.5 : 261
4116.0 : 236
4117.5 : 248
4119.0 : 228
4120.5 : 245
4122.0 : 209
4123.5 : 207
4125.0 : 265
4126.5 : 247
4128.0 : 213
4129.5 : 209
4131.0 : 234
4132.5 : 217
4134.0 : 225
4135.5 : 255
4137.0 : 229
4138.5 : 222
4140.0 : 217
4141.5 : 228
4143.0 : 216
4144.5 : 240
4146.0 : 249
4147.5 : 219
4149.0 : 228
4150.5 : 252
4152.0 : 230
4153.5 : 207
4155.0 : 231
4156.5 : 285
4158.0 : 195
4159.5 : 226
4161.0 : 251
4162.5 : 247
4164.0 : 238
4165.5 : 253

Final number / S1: -2.4 angstroms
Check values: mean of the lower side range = 252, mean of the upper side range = 232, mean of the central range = 256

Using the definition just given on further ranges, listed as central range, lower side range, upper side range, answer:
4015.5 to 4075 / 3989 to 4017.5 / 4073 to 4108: -2.0 angstroms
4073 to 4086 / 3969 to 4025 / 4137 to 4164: -1.6 angstroms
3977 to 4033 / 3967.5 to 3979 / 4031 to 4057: -1.3 angstroms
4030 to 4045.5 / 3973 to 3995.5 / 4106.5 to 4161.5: -1.5 angstroms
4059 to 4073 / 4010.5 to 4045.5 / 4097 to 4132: -0.9 angstroms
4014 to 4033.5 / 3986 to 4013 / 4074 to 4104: -0.5 angstroms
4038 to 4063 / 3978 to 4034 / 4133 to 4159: -1.5 angstroms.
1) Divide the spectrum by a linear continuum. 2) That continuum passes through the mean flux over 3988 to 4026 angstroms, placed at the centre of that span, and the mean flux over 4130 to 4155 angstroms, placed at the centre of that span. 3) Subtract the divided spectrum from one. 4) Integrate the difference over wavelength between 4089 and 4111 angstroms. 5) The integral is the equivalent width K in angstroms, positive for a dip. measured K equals -1.47 angstroms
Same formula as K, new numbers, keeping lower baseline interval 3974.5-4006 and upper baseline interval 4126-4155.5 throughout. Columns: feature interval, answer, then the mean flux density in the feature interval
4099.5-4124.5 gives -1.17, 240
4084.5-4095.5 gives -1.03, 252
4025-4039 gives -1.21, 252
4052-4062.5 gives -1.17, 257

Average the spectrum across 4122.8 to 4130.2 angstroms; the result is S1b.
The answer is 228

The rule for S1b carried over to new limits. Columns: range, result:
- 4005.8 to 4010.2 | 249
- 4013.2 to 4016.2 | 229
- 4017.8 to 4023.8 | 262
